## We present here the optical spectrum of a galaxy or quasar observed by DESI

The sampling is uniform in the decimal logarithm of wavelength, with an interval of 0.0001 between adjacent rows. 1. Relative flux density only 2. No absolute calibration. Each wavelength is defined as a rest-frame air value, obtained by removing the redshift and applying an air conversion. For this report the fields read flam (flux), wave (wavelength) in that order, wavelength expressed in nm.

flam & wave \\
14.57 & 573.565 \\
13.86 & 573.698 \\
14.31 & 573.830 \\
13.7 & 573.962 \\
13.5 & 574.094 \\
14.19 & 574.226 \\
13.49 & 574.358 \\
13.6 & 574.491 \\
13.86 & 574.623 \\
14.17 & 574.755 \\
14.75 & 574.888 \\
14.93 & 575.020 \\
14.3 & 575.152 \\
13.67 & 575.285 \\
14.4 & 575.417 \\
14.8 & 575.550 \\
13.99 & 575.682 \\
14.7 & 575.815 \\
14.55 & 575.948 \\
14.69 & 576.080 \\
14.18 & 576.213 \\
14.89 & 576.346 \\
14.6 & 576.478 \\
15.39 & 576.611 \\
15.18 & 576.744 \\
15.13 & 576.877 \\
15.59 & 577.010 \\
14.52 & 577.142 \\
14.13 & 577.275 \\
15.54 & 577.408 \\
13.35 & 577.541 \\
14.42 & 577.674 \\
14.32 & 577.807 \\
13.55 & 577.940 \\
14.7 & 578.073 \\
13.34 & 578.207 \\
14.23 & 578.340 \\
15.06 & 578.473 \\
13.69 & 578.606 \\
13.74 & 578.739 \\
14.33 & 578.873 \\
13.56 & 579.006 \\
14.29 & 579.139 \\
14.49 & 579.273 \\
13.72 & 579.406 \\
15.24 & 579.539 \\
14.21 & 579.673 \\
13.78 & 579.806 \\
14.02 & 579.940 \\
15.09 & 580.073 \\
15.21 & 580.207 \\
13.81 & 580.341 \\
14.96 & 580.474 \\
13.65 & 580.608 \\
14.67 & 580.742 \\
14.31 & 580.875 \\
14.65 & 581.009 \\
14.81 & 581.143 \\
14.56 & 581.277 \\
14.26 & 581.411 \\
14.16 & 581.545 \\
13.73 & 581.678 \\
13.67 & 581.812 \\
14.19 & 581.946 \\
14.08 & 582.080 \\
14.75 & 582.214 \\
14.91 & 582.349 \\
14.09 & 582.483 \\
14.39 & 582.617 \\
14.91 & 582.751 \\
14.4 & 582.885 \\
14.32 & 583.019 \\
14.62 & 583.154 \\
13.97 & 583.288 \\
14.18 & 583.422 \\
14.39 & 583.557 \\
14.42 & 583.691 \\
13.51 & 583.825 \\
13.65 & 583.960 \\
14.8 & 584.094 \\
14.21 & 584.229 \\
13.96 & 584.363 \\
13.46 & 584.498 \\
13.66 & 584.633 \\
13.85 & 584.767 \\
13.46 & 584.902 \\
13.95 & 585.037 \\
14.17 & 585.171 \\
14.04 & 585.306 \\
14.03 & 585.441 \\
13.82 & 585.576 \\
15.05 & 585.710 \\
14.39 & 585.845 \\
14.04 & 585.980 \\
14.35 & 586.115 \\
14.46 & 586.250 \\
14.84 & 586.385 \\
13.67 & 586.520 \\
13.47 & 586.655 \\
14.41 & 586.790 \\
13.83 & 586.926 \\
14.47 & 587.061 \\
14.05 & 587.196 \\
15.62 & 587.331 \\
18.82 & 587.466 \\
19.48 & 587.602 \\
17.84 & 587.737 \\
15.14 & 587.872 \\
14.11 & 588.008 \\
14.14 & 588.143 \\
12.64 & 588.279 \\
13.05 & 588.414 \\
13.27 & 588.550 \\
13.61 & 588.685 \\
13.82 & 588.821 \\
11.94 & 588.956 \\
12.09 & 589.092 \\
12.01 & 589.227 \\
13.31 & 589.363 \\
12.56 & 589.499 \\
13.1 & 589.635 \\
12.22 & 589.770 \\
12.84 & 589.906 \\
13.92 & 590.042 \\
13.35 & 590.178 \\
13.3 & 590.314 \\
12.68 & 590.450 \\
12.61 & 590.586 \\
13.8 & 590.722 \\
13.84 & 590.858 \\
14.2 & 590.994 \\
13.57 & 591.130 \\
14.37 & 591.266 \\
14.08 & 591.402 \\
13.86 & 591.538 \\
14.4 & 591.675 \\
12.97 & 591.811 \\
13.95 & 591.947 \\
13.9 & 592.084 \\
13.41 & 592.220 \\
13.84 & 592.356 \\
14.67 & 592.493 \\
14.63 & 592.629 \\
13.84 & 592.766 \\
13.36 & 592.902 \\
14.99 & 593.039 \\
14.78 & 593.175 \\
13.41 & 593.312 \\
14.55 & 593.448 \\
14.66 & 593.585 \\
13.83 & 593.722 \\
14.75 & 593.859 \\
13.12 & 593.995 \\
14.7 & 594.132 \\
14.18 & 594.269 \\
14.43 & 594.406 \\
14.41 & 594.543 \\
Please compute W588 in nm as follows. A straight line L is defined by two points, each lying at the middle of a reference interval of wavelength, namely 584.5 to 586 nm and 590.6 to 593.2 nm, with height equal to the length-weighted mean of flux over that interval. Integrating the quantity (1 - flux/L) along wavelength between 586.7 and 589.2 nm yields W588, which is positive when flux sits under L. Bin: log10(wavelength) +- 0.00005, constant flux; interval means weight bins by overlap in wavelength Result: -0.09 nm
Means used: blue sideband 14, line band 14.5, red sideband 14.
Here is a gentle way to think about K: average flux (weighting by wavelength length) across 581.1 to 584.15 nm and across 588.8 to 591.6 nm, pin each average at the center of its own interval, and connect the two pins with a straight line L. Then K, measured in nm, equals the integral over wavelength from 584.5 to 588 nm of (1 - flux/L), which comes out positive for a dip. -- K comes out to -0.245 nm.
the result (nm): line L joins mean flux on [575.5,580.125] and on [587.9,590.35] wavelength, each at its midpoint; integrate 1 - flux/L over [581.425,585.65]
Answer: -0.11 nm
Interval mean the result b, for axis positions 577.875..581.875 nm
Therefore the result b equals 14.3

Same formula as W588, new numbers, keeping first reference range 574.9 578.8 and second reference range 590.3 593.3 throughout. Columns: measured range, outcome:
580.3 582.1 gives 0.00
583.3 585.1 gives 0.03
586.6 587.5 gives -0.05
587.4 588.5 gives -0.12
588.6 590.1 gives 0.12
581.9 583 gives -0.02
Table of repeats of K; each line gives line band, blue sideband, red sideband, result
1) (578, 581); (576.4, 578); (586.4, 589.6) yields 0.06 nm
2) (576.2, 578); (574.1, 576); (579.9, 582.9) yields -0.05 nm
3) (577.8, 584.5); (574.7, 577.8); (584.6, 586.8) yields 0.04 nm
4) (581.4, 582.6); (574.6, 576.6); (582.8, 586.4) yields 0.00 nm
